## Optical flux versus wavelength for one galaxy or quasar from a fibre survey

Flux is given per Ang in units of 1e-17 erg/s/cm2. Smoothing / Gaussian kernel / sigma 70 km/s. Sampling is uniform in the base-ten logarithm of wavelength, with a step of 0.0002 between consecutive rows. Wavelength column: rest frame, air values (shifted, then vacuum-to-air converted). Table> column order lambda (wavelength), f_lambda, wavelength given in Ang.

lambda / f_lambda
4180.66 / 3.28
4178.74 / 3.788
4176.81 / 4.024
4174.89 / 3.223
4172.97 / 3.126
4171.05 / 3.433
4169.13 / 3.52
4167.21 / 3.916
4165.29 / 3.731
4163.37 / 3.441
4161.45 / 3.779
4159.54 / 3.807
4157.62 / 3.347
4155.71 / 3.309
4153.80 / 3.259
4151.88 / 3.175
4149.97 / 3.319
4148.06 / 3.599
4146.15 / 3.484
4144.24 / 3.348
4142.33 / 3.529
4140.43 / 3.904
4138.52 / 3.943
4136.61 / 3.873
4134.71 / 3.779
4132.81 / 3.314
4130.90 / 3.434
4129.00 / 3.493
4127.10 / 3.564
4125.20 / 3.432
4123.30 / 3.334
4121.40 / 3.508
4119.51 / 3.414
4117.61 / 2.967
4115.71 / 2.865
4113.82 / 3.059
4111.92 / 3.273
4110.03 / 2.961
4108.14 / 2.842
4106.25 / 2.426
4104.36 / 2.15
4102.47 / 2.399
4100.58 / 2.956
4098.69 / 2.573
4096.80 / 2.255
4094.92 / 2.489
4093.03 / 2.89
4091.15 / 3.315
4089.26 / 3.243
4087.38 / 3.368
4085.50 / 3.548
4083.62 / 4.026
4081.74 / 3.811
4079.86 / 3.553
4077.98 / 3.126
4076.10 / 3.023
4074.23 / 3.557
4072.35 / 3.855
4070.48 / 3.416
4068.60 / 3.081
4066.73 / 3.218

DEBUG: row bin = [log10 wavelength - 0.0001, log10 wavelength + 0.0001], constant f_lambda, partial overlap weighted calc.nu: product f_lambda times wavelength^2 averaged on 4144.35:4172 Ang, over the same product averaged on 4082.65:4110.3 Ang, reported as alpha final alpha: 1.2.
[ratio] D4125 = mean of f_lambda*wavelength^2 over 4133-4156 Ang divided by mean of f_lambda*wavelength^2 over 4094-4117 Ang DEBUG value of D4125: 1.3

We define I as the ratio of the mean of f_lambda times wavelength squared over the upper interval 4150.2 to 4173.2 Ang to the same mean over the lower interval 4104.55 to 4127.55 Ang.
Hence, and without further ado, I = 1.15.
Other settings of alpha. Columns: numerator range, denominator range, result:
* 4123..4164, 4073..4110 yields 1.19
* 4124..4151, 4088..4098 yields 1.28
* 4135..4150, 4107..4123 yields 1.19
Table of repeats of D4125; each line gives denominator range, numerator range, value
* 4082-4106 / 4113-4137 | 1.17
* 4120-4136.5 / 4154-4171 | 1.04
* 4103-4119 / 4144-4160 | 1.23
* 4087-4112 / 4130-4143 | 1.36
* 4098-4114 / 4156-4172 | 1.36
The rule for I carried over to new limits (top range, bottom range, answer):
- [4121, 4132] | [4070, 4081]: 1.03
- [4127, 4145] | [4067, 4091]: 1.08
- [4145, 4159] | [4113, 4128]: 1.05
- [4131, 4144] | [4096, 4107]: 1.52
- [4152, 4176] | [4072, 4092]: 1.04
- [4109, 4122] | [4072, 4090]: 0.91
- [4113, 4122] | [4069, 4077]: 0.94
